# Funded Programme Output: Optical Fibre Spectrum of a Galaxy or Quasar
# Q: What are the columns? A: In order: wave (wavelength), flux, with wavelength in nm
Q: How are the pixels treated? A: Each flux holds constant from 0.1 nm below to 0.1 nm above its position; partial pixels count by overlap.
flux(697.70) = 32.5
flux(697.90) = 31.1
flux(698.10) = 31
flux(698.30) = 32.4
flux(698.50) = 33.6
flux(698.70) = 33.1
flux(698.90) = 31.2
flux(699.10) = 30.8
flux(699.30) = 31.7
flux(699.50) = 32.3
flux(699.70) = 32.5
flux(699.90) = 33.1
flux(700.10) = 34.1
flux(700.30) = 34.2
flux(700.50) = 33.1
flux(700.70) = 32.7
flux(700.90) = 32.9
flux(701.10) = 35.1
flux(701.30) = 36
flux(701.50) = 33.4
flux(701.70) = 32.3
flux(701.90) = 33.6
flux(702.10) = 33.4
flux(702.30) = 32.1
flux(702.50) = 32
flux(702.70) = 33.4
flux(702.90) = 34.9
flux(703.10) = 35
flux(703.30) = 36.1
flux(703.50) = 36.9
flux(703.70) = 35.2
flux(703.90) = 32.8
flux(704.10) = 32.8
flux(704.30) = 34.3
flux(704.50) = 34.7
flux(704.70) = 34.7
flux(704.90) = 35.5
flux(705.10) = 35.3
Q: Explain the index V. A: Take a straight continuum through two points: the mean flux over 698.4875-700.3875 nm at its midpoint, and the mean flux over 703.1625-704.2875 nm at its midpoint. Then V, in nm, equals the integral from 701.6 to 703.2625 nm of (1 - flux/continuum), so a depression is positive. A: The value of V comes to 0.03 nm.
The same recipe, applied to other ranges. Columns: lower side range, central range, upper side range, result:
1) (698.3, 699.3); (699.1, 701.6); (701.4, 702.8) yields -0.06 nm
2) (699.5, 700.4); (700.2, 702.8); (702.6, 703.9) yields 0.06 nm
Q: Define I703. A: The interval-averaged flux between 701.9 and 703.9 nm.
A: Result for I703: 34.2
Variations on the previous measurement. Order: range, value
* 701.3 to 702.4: 33.2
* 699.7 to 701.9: 33.6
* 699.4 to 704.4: 33.8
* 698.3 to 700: 32.3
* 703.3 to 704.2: 34.6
